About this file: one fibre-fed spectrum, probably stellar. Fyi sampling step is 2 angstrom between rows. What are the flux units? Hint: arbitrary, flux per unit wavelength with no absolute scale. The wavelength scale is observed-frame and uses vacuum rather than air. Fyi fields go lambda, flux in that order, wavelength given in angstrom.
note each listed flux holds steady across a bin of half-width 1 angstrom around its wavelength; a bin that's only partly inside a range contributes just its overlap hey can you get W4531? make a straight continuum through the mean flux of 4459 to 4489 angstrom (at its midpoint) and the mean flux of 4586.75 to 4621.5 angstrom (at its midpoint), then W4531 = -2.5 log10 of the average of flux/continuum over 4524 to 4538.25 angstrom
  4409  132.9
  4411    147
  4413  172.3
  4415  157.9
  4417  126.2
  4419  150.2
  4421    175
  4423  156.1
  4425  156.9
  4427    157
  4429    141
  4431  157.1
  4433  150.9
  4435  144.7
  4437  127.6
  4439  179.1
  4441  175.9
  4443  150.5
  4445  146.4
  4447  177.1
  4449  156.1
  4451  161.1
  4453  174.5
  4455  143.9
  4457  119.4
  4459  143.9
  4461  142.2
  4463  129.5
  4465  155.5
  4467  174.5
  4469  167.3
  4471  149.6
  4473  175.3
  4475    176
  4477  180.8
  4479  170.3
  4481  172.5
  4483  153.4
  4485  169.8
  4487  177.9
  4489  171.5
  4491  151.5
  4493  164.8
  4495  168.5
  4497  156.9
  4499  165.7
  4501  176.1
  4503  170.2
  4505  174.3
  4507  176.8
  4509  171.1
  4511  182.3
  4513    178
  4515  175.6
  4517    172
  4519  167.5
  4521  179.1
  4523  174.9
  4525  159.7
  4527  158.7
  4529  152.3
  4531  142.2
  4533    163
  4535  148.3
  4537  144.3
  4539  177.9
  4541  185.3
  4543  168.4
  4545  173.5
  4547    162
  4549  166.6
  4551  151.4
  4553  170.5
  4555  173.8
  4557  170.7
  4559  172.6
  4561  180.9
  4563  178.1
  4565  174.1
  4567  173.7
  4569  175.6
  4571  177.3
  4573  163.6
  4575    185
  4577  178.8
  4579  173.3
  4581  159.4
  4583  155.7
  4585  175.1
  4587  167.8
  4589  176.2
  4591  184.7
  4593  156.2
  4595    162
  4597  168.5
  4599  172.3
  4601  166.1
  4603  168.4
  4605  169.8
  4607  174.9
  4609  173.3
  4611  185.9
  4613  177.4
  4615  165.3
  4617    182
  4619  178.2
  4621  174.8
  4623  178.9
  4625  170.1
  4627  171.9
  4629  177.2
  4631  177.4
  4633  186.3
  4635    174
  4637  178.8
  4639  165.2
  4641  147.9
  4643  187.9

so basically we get 0.10 mag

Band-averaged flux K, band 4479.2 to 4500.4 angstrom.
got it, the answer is 166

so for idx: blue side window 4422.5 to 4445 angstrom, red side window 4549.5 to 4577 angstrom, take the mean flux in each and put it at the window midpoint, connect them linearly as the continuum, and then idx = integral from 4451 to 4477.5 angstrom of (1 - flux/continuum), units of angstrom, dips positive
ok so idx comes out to 0.4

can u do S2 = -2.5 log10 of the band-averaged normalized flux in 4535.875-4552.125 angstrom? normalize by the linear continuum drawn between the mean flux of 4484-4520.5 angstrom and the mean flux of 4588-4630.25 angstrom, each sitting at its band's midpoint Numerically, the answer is 0.04 mag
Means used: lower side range 171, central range 166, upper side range 173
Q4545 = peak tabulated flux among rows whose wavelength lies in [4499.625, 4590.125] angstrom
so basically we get 185.3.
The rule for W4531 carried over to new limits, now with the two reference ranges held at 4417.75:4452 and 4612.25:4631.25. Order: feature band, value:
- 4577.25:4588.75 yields 0.02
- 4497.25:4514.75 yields -0.06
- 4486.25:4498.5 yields -0.02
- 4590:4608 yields 0.02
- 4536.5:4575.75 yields -0.02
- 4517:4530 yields 0.00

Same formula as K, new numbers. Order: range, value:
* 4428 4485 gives 157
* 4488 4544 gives 167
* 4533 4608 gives 170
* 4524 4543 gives 160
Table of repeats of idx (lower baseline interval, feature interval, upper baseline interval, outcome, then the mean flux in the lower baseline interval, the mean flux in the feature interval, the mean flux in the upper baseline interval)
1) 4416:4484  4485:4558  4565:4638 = -1.36 angstrom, 156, 167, 173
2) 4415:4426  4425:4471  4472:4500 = 1.76 angstrom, 153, 153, 168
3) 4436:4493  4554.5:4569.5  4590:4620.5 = -0.57 angstrom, 160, 175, 172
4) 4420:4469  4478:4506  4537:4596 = -1.16 angstrom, 154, 167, 171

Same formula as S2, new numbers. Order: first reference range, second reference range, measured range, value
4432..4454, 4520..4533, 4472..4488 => -0.080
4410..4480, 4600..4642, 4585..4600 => 0.004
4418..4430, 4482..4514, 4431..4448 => 0.016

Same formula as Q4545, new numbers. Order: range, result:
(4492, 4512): 182.3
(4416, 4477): 180.8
